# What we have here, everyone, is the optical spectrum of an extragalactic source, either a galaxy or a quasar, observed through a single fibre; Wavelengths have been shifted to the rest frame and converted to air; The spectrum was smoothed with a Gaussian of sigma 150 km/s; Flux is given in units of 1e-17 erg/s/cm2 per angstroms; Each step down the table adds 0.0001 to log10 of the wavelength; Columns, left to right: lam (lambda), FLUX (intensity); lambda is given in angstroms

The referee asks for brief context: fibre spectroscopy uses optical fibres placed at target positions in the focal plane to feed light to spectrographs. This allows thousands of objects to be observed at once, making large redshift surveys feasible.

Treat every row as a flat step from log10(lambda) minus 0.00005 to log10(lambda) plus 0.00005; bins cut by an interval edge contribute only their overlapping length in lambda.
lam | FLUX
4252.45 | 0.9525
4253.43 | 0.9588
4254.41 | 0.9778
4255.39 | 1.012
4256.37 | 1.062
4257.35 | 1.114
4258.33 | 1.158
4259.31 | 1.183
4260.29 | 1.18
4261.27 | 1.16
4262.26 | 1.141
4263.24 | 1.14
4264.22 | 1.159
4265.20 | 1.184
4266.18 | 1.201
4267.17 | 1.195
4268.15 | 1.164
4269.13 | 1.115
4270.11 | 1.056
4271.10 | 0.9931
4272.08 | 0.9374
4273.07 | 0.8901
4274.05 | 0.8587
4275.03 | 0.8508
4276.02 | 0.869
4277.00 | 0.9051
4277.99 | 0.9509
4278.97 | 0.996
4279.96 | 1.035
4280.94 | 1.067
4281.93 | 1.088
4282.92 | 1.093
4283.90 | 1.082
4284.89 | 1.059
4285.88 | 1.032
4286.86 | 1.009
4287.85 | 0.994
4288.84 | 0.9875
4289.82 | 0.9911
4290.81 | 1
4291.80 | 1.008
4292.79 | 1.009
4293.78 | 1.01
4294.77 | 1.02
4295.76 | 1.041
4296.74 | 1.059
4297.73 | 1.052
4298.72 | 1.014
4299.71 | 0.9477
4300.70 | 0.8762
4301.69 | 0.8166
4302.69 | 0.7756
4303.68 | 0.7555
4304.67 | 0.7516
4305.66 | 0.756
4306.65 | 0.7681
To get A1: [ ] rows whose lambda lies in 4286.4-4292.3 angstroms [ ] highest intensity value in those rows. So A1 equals 1.009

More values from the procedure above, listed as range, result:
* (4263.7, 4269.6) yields 1.201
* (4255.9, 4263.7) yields 1.183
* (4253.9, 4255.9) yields 1.012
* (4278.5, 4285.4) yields 1.093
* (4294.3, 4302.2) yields 1.059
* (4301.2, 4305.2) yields 0.8166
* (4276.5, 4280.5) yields 1.035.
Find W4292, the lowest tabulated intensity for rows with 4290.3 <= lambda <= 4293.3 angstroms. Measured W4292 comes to 1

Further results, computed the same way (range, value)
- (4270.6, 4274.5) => 0.8587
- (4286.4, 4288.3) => 0.994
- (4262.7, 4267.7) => 1.14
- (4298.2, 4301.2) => 0.8762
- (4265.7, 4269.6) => 1.115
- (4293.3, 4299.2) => 1.01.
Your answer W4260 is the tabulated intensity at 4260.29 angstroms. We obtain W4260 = 1.18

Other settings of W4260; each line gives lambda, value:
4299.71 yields 0.9477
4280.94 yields 1.067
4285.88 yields 1.032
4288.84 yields 0.9875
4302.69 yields 0.7756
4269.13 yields 1.115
